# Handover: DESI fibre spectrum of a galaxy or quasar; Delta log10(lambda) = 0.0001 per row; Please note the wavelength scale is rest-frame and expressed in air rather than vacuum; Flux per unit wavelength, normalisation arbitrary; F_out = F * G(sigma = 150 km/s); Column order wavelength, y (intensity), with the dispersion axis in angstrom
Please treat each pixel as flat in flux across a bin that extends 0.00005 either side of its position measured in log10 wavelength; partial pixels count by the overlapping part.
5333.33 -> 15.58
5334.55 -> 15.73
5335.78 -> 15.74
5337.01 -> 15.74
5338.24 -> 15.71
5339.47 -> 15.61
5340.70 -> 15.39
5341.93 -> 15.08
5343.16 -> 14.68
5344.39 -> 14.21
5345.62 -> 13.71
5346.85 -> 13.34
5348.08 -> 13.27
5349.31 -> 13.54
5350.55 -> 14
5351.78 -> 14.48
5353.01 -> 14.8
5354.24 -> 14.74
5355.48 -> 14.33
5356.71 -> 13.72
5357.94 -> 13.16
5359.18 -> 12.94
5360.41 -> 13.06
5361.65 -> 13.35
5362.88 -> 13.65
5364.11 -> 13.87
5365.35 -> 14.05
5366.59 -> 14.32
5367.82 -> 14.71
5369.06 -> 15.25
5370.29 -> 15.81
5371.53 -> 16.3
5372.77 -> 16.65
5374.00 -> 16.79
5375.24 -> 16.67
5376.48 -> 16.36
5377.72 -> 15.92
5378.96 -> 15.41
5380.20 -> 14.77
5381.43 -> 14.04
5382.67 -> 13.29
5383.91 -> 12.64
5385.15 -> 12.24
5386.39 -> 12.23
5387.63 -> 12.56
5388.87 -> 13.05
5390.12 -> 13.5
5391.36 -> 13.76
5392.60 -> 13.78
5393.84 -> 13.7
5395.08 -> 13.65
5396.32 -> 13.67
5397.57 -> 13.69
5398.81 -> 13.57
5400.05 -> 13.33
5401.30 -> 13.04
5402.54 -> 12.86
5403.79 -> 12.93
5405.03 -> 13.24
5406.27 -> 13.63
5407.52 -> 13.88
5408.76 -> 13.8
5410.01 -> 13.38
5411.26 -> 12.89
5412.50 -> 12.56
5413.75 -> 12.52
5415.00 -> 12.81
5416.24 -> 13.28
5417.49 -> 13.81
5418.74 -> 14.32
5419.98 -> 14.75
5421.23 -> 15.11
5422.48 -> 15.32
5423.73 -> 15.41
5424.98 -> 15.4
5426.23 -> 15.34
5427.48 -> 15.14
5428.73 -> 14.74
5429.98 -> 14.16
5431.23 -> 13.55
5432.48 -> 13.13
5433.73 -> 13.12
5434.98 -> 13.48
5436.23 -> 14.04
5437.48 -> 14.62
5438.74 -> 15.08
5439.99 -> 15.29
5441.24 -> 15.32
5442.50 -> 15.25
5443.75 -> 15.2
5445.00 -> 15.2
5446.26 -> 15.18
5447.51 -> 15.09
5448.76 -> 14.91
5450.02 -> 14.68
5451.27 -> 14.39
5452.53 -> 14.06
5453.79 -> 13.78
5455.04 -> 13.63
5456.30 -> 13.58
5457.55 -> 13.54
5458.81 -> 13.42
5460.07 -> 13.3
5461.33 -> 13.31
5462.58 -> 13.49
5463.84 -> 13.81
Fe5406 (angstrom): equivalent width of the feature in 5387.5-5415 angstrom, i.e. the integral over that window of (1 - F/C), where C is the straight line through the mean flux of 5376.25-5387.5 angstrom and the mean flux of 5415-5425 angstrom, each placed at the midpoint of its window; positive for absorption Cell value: 1.8 angstrom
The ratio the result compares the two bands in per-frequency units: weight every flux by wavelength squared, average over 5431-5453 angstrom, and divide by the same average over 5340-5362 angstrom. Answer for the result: 1.08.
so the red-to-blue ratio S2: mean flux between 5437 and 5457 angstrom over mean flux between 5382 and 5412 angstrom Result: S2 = 1.11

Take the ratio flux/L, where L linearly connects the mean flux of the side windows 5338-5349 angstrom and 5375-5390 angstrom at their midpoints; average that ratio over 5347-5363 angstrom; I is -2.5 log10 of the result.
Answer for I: 0.05 mag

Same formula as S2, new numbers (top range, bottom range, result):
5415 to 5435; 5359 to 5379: 0.95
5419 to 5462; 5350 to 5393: 1.01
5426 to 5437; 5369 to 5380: 0.87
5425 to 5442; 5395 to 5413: 1.08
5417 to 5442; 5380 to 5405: 1.10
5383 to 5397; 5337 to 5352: 0.91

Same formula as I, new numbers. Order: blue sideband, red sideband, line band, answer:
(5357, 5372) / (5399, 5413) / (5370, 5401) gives -0.04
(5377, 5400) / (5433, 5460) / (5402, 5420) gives 0.05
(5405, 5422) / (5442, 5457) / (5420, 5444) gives -0.04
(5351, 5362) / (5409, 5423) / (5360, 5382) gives -0.10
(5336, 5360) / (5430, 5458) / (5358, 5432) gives 0.02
